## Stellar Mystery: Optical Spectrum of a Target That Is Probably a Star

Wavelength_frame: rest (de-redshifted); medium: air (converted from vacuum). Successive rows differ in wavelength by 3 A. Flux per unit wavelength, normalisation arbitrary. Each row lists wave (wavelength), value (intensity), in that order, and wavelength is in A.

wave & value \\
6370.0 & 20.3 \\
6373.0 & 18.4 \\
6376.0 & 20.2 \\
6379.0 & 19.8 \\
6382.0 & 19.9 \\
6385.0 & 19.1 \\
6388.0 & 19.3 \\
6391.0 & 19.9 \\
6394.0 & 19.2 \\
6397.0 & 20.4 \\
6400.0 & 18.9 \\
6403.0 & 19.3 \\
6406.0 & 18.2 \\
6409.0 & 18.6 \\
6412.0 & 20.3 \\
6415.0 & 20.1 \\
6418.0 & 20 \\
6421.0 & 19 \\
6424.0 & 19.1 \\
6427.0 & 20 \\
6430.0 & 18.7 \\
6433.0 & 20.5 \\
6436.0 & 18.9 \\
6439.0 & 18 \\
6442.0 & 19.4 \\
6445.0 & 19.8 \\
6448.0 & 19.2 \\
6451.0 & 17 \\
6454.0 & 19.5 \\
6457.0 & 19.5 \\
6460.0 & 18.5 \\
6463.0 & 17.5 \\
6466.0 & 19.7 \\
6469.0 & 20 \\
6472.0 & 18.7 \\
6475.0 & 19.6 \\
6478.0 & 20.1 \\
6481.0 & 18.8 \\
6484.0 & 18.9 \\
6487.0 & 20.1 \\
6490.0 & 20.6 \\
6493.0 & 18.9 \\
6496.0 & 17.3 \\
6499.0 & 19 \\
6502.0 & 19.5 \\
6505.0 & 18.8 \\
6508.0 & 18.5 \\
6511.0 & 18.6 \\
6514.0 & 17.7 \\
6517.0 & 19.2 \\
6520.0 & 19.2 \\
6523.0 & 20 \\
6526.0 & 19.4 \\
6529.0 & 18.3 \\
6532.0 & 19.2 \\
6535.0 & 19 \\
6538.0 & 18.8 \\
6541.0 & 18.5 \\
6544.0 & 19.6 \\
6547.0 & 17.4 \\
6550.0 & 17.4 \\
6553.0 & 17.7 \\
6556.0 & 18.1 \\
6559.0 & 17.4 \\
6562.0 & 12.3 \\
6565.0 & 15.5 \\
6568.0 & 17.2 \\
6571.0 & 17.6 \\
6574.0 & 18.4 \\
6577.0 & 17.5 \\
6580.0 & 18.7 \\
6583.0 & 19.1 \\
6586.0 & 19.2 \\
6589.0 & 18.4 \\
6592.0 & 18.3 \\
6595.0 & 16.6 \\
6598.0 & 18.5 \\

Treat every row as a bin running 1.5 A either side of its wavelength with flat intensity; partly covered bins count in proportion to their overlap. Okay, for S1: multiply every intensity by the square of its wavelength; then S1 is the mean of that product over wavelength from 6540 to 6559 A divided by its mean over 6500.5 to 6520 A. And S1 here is 1.0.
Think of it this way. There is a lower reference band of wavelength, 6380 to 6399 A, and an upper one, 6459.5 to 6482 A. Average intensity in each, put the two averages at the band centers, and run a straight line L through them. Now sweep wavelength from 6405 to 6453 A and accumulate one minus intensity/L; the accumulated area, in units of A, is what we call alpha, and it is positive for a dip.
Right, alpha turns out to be 0.5 A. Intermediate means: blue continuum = 19.6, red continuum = 19.1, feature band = 19.2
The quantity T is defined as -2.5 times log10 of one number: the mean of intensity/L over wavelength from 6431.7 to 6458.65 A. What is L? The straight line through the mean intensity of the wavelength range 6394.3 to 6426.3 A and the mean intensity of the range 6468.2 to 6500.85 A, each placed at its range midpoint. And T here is 0.01 mag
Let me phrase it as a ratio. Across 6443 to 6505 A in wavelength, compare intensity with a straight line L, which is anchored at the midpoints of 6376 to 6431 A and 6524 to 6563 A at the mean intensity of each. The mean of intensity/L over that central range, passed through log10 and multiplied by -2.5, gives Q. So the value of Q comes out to -0.02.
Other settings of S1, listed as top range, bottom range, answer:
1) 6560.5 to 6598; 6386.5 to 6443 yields 0.95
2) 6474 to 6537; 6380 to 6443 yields 1.01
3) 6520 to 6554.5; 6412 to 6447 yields 0.99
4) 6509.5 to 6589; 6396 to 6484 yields 0.98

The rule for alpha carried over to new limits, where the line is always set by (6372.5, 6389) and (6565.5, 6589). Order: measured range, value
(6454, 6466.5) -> 0.1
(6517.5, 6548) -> -0.9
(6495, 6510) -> 0.0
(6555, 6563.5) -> 1.1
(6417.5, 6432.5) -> -0.1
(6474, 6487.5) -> -0.5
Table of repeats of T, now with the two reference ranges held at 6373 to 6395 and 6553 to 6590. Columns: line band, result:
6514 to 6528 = -0.07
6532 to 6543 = -0.06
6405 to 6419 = -0.01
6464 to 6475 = -0.05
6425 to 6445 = -0.02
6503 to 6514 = -0.02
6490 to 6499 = -0.02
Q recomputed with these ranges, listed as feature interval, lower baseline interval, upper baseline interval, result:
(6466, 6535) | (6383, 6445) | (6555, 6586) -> -0.05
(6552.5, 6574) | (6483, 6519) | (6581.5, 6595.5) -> 0.12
